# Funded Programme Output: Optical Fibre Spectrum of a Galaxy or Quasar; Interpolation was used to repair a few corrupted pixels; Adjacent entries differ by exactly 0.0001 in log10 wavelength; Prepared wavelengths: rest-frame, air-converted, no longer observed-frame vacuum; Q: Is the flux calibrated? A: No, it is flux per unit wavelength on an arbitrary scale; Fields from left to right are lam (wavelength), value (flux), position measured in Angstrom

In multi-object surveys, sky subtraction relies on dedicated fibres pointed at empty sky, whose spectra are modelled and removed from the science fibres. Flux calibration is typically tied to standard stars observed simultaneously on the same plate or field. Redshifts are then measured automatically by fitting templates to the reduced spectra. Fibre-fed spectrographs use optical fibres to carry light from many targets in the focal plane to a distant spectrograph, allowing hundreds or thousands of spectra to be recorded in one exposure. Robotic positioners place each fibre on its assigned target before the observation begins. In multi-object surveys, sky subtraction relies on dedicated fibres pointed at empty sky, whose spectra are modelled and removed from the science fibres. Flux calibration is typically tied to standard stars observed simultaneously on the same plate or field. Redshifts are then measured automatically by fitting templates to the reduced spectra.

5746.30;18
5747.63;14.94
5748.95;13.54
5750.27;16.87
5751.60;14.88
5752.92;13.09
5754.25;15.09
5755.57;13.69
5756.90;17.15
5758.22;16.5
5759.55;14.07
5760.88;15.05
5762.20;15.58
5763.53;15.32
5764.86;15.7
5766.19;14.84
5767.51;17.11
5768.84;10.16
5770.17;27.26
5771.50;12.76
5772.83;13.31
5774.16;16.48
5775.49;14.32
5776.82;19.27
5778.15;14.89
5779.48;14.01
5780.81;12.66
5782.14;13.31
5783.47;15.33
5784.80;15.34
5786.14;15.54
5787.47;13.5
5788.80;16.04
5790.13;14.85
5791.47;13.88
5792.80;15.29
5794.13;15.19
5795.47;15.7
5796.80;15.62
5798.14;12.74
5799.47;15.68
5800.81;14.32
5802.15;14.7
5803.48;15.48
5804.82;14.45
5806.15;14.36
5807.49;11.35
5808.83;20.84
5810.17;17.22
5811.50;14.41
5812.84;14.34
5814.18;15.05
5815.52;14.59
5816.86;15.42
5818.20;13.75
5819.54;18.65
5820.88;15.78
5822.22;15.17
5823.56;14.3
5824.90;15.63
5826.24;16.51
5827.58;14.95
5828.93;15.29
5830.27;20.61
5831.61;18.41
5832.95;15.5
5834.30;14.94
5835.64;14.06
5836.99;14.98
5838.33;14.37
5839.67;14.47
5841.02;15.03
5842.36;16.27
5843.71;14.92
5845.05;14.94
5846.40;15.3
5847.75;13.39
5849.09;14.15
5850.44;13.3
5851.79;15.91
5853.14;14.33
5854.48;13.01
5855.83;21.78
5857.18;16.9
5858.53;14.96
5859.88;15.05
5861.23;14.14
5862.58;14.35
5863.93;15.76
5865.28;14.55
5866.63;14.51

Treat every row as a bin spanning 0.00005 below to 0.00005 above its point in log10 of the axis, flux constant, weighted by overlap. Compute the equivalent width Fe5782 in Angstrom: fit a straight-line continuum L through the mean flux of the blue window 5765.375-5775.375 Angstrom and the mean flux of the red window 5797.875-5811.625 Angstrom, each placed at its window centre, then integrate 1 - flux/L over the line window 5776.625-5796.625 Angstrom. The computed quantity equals 0.8 Angstrom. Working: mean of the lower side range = 15.9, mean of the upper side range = 15.2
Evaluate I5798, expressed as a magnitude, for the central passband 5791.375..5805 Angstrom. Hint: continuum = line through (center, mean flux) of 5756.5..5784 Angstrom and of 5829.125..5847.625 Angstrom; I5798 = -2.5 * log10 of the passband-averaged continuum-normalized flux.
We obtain 0.05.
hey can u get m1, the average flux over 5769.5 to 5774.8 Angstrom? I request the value 17.4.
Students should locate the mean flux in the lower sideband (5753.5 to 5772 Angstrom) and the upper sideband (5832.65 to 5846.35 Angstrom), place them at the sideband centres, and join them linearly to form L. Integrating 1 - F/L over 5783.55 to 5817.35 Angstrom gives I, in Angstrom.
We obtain 0.7 Angstrom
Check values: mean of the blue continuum 15.7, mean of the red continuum 14.9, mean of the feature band 15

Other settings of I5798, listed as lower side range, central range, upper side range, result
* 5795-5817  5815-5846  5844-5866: -0.04 mag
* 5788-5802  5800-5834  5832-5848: -0.05 mag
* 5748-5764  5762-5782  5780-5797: -0.04 mag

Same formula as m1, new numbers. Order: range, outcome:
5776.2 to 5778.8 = 17.1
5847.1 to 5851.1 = 13.6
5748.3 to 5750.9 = 15.2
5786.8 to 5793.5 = 14.7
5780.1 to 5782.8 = 13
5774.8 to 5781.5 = 15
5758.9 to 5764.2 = 15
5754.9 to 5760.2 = 15.4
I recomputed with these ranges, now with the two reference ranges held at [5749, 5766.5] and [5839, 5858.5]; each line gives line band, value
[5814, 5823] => -0.2 Angstrom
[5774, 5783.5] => 0.2 Angstrom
